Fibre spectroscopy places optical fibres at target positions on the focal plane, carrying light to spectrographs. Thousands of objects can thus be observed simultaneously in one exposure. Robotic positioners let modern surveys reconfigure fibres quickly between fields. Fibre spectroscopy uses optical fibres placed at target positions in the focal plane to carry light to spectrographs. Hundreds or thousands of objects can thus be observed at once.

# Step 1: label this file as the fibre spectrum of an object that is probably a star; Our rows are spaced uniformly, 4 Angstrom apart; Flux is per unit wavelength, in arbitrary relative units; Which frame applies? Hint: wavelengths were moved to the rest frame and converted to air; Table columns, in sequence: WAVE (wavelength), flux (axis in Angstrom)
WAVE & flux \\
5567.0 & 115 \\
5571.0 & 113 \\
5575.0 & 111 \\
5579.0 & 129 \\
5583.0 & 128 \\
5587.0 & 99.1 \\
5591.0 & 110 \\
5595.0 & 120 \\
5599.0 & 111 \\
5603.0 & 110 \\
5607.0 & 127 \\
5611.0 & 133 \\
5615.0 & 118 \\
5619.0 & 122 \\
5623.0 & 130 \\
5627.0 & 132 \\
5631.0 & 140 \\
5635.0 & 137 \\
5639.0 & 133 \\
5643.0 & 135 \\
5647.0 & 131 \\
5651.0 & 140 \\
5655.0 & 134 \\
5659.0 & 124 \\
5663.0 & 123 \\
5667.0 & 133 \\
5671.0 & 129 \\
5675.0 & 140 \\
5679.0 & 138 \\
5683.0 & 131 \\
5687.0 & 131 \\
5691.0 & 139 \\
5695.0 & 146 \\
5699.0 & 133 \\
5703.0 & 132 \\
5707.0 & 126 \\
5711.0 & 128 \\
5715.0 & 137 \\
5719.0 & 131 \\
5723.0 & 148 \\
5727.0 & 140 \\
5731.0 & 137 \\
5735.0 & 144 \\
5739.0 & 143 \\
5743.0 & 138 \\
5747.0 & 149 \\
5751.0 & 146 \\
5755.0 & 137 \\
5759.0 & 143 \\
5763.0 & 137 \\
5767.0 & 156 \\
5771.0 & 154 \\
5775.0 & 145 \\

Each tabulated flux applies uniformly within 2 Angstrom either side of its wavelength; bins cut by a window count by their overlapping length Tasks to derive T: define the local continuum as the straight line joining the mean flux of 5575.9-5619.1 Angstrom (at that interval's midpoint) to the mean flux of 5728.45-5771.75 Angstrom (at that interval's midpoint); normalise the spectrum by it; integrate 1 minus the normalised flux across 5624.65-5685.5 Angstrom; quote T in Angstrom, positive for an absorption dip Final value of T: -2.57 Angstrom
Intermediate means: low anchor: 118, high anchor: 144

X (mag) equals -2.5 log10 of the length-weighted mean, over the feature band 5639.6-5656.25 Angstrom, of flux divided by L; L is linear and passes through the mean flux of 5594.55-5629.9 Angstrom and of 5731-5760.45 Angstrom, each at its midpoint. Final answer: -0.054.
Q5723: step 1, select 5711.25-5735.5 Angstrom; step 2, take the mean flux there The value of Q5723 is 138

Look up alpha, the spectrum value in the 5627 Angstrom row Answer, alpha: 132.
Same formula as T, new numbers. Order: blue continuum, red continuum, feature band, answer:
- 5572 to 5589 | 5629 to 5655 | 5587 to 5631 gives 1.6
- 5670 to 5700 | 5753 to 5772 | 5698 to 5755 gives 1.2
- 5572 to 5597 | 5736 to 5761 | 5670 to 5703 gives -0.8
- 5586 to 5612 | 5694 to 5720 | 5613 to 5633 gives -1.5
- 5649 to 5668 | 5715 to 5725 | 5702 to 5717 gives 0.8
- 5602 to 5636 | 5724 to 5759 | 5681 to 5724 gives 1.0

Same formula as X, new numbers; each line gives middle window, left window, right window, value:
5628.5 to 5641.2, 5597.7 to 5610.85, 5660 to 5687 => -0.100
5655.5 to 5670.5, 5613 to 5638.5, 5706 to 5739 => 0.043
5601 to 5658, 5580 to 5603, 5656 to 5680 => -0.065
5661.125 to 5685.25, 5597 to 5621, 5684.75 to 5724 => -0.020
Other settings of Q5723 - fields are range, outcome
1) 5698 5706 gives 132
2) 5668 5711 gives 134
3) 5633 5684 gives 133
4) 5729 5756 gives 142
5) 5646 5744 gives 135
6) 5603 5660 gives 131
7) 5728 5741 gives 141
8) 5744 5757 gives 144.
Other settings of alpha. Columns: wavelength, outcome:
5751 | 146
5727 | 140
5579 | 129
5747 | 149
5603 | 110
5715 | 137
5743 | 138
